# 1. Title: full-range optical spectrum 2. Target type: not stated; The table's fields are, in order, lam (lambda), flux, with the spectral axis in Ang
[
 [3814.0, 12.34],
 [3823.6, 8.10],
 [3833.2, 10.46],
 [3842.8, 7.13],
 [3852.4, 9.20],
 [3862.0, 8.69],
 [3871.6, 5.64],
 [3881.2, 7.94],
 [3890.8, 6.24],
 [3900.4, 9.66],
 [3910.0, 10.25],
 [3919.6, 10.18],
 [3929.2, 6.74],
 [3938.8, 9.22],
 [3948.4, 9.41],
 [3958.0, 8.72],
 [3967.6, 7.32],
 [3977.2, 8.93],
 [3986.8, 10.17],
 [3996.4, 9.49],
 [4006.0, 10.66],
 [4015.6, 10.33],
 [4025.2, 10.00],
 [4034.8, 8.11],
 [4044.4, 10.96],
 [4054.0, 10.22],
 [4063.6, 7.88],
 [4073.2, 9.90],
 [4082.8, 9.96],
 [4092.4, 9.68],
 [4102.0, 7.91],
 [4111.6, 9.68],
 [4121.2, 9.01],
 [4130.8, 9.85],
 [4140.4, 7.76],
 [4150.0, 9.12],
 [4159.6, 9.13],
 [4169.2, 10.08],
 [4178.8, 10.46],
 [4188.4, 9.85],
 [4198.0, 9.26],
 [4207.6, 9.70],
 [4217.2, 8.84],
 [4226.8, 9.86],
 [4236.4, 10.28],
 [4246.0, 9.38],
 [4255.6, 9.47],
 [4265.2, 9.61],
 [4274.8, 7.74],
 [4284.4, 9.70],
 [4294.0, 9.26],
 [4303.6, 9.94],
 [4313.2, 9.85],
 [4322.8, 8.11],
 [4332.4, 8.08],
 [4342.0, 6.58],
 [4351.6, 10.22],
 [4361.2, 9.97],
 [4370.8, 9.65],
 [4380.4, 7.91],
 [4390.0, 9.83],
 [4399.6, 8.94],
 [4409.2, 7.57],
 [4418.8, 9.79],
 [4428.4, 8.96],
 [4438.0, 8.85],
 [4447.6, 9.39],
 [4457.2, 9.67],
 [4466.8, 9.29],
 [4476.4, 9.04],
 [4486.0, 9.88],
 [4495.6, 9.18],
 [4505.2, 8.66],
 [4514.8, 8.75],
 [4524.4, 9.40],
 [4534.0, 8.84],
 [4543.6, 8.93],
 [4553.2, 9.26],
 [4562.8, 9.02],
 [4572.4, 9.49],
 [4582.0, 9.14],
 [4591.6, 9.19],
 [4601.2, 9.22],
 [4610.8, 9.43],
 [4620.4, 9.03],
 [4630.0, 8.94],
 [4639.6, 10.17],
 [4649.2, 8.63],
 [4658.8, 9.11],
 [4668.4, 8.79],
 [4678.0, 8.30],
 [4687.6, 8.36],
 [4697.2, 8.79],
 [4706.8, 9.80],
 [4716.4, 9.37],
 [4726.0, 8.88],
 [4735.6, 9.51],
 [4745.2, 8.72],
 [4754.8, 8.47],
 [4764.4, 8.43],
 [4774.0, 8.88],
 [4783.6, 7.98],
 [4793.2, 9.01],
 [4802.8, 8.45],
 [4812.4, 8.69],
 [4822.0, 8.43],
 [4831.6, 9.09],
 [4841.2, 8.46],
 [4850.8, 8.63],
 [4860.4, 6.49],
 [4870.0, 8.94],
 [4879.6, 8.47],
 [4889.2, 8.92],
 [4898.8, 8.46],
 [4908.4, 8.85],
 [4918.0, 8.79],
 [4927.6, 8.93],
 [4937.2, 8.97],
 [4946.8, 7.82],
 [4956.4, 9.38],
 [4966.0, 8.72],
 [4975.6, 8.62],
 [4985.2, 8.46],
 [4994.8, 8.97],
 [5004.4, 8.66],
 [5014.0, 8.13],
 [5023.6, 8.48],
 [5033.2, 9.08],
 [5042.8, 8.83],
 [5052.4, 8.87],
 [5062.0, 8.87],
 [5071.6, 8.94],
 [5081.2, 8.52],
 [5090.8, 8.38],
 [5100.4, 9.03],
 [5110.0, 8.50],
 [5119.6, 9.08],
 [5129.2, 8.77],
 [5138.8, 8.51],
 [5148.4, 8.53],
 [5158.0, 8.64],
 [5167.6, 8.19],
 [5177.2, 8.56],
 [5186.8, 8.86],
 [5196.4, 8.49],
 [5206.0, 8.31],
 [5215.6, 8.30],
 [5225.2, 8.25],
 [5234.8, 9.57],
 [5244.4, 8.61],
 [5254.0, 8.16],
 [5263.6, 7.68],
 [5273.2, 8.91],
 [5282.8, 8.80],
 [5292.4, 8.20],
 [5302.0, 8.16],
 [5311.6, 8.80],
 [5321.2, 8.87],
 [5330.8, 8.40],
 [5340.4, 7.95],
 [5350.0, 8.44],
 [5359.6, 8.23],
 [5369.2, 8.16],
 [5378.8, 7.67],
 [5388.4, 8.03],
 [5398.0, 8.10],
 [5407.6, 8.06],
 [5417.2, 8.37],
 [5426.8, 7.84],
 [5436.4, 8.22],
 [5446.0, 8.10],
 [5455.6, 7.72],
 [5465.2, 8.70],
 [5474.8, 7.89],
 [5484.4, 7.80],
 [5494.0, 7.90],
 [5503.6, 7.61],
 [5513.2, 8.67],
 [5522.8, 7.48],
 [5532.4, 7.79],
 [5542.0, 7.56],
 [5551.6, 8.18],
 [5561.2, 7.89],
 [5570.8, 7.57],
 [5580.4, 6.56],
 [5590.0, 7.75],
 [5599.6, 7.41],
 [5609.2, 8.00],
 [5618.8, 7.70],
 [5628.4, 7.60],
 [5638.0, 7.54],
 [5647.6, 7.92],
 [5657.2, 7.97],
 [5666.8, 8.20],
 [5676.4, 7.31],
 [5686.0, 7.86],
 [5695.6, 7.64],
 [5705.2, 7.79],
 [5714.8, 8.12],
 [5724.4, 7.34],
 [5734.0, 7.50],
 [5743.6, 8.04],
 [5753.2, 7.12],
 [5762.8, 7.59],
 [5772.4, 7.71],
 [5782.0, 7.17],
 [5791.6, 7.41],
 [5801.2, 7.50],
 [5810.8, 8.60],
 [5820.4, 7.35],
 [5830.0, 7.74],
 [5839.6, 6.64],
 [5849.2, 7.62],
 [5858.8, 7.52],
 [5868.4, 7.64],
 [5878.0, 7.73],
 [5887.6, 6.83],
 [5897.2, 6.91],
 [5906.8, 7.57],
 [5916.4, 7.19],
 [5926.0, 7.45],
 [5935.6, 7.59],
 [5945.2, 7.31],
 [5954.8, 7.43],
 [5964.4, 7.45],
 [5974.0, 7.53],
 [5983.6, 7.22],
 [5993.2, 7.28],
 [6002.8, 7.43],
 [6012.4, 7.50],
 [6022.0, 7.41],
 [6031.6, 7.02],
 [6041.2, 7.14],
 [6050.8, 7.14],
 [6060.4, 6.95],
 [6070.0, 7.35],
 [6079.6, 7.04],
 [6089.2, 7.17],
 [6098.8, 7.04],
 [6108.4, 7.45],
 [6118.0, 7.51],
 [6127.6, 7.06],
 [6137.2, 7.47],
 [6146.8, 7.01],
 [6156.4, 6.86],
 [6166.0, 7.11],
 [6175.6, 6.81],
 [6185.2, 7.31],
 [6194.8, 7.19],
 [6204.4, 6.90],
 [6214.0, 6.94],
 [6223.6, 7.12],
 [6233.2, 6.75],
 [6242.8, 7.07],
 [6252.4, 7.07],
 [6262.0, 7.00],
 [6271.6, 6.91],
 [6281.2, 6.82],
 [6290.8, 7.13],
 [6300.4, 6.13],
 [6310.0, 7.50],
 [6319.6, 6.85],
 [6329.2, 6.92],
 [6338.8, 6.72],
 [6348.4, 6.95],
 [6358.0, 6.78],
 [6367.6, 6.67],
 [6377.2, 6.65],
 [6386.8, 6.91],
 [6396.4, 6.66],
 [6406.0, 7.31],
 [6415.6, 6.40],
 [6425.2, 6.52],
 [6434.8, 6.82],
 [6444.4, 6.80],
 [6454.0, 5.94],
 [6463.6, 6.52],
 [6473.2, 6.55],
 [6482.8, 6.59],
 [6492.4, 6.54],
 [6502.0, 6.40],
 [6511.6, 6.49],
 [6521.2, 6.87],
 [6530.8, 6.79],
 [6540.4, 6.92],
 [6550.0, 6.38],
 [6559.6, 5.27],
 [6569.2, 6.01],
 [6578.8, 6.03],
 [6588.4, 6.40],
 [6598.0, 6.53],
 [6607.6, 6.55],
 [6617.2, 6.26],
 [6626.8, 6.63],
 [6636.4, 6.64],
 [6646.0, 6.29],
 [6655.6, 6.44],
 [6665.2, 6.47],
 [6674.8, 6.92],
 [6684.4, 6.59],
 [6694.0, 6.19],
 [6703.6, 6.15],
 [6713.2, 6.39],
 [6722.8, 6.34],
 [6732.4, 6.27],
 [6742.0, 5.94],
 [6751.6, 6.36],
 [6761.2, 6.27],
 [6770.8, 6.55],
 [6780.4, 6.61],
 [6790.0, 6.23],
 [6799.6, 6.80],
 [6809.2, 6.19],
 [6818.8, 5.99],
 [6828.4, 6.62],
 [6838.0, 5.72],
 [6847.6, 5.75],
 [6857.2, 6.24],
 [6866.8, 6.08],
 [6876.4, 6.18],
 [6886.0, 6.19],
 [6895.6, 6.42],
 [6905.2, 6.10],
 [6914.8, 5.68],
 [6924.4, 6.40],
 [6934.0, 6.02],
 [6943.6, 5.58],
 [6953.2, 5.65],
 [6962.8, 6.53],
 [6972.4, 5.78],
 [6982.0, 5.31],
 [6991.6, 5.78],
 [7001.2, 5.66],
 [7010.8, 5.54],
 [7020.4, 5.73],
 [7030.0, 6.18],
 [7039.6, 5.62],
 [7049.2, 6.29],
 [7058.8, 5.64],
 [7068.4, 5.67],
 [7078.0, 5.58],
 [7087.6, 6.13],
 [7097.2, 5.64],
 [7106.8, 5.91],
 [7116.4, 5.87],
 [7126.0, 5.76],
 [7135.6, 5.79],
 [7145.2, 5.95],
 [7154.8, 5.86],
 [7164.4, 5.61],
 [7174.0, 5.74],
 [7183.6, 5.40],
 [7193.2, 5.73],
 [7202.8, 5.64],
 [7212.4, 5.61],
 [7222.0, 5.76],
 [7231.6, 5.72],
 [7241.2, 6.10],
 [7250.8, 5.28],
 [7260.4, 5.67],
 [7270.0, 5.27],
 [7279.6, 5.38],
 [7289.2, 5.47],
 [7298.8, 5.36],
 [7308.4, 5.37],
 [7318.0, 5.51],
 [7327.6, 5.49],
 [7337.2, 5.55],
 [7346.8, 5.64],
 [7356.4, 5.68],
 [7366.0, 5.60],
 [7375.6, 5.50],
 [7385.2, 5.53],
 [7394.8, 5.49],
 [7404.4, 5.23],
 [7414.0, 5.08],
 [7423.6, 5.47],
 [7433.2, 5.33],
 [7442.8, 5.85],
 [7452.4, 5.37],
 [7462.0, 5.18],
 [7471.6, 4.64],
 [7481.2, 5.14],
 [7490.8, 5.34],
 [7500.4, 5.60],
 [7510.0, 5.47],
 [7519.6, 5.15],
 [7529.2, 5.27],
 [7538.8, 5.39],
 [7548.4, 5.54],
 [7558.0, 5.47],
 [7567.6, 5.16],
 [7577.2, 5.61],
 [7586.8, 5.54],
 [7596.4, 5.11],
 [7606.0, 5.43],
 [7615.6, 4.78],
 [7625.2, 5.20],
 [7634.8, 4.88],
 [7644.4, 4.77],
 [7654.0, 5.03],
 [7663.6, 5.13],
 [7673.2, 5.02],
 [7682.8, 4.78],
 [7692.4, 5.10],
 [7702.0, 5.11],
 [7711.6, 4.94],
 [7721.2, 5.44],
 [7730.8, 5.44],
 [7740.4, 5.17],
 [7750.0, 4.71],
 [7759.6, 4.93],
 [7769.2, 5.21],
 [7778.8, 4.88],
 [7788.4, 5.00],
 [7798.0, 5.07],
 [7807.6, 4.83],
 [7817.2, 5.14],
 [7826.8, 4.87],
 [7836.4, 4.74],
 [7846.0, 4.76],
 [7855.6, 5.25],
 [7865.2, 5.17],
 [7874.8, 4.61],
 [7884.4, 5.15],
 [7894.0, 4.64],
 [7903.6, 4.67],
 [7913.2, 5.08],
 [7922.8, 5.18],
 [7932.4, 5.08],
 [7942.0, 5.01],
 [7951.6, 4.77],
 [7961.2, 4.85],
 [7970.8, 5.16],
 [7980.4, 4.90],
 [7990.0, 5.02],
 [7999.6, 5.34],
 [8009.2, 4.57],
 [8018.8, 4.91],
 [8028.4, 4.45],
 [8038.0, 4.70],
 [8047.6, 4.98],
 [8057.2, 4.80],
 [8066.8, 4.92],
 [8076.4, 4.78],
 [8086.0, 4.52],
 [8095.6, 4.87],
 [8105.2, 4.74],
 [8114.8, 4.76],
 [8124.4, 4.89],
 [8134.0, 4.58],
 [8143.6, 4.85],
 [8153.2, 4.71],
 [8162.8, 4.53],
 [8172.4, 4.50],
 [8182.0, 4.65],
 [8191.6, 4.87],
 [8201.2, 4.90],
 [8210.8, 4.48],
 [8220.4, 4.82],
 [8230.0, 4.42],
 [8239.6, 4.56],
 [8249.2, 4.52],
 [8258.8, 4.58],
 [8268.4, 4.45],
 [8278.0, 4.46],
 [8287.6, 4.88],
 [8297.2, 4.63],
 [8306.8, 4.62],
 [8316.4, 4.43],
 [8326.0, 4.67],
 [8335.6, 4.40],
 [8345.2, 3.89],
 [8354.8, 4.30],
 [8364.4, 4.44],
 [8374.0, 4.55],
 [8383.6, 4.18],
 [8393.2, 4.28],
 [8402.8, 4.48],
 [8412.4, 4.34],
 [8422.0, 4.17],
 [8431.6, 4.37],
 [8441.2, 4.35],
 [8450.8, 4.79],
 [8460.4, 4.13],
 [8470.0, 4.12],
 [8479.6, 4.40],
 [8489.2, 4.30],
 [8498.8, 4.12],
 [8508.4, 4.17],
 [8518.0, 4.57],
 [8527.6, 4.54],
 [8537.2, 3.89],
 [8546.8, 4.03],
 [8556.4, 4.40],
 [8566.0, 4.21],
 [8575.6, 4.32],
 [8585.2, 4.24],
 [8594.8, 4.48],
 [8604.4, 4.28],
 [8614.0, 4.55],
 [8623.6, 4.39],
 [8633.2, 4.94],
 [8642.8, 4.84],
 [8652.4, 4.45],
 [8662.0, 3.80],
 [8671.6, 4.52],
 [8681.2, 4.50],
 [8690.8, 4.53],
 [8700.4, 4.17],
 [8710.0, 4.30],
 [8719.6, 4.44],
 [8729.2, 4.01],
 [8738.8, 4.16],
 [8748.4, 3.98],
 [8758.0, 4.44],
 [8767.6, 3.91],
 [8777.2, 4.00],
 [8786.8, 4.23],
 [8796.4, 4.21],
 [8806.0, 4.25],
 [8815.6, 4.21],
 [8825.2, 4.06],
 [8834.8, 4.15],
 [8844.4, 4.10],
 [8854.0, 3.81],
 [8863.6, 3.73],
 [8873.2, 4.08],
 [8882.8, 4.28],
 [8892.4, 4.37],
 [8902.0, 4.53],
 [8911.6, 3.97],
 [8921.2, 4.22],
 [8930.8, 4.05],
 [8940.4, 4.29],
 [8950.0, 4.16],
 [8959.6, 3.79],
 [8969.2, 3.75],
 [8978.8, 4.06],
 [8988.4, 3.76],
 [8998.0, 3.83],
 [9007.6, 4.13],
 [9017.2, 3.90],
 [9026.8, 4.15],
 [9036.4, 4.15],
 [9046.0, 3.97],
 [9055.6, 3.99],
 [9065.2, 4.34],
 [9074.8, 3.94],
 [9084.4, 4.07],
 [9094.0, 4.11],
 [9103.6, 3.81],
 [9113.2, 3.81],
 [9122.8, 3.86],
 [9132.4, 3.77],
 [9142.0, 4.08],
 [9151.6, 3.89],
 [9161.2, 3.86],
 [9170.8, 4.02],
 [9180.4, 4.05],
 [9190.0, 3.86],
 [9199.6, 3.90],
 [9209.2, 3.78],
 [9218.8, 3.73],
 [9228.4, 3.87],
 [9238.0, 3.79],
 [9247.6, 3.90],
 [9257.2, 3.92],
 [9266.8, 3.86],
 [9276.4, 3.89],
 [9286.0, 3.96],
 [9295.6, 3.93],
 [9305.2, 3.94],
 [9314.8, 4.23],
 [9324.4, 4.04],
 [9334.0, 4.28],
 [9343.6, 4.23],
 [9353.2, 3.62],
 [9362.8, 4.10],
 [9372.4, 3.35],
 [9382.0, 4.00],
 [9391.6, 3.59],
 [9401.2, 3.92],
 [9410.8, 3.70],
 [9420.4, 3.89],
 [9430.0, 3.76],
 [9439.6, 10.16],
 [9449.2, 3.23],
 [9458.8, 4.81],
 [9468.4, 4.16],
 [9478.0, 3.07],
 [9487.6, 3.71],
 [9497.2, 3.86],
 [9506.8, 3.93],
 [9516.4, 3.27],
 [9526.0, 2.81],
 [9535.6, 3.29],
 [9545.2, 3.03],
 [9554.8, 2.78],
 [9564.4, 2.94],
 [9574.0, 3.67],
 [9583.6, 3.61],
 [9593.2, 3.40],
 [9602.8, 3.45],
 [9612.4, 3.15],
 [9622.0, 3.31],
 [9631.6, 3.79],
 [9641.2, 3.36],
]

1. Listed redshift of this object 0.00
